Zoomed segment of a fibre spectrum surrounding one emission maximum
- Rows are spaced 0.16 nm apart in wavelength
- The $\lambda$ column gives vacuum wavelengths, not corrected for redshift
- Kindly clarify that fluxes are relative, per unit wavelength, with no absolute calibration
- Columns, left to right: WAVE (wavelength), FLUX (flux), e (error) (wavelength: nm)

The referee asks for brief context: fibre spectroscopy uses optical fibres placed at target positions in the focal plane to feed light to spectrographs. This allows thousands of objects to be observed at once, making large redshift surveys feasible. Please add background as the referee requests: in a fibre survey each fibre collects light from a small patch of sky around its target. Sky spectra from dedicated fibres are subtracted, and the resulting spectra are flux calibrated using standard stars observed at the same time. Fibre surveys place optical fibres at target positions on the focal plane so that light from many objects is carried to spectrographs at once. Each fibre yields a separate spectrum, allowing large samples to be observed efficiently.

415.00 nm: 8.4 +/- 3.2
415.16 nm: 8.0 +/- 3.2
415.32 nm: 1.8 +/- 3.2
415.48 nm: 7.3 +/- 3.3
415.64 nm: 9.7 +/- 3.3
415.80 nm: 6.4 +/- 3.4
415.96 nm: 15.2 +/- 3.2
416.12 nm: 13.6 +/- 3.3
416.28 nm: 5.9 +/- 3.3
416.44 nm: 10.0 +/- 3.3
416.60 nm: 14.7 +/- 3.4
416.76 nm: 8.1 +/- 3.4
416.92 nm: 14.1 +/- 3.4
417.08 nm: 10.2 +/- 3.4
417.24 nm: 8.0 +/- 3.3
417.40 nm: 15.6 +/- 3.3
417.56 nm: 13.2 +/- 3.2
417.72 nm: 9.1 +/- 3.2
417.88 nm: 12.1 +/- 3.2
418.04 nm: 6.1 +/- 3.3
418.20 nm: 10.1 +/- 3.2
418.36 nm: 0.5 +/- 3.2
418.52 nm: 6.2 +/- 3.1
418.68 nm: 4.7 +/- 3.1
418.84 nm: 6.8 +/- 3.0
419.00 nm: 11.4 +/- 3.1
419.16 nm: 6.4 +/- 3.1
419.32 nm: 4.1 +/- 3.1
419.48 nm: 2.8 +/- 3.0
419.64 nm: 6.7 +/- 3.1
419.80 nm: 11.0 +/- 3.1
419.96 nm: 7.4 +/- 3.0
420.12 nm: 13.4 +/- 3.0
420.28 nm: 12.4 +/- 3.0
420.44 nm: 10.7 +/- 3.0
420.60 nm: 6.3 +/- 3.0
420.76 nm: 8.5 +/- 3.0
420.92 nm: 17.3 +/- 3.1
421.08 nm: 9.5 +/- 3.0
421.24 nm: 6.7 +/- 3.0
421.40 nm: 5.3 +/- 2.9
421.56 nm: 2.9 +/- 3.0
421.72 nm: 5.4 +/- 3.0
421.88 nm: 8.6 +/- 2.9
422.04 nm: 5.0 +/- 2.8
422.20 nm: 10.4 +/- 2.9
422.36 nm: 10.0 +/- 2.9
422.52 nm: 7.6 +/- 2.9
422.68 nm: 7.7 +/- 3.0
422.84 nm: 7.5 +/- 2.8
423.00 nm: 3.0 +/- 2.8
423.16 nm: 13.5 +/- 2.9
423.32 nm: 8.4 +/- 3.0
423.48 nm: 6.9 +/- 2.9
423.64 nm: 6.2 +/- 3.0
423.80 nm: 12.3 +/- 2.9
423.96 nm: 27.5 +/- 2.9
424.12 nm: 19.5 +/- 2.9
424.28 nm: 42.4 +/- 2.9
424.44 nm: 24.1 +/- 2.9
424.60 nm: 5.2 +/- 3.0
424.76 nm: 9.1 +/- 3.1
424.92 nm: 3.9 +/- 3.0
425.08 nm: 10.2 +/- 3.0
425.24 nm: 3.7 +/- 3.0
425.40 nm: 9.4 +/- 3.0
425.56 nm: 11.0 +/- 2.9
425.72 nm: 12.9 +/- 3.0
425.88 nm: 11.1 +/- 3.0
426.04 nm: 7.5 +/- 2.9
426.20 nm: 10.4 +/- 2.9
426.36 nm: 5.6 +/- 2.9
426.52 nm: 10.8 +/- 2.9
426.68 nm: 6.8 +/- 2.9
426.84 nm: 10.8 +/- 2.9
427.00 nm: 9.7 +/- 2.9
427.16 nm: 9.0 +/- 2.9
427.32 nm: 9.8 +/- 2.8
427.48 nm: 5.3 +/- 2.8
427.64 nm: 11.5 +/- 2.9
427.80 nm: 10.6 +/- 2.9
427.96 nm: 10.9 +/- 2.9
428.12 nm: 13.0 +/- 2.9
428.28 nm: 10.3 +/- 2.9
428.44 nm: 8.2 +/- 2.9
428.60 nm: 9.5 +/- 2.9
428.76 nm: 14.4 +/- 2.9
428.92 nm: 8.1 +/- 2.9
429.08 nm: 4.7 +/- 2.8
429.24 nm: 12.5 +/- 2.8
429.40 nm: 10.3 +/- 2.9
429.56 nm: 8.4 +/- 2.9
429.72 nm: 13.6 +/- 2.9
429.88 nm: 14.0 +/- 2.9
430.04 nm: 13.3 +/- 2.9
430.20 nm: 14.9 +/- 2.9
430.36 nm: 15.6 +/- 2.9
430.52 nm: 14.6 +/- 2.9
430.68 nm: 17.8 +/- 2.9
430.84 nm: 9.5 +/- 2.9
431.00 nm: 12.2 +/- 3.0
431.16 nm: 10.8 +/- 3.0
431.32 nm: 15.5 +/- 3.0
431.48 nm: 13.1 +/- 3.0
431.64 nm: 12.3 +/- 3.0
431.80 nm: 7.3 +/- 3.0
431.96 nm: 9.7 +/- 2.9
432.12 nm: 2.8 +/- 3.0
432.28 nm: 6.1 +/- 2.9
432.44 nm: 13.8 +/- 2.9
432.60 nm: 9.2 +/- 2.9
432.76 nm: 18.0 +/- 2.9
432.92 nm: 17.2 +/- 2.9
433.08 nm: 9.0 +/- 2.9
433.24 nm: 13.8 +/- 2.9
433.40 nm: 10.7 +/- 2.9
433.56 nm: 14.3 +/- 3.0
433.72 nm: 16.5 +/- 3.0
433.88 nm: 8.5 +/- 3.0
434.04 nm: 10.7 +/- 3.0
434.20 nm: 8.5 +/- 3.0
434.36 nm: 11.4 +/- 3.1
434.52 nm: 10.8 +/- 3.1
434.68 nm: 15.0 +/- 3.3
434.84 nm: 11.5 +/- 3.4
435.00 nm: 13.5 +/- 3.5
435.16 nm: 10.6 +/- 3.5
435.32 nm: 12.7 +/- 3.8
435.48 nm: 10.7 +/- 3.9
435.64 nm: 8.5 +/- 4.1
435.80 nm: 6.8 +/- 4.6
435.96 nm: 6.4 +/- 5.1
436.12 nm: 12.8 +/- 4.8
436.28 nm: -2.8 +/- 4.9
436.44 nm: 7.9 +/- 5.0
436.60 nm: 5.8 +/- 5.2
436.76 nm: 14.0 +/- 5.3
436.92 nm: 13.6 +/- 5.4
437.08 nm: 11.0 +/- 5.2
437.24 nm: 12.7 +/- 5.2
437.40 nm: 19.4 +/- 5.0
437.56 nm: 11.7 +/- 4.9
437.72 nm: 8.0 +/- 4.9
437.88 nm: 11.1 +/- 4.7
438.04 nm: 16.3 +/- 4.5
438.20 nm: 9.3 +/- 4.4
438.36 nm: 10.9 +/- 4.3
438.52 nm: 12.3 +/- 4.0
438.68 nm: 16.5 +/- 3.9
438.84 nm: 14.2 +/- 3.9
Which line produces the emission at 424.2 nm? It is [O II] 3727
